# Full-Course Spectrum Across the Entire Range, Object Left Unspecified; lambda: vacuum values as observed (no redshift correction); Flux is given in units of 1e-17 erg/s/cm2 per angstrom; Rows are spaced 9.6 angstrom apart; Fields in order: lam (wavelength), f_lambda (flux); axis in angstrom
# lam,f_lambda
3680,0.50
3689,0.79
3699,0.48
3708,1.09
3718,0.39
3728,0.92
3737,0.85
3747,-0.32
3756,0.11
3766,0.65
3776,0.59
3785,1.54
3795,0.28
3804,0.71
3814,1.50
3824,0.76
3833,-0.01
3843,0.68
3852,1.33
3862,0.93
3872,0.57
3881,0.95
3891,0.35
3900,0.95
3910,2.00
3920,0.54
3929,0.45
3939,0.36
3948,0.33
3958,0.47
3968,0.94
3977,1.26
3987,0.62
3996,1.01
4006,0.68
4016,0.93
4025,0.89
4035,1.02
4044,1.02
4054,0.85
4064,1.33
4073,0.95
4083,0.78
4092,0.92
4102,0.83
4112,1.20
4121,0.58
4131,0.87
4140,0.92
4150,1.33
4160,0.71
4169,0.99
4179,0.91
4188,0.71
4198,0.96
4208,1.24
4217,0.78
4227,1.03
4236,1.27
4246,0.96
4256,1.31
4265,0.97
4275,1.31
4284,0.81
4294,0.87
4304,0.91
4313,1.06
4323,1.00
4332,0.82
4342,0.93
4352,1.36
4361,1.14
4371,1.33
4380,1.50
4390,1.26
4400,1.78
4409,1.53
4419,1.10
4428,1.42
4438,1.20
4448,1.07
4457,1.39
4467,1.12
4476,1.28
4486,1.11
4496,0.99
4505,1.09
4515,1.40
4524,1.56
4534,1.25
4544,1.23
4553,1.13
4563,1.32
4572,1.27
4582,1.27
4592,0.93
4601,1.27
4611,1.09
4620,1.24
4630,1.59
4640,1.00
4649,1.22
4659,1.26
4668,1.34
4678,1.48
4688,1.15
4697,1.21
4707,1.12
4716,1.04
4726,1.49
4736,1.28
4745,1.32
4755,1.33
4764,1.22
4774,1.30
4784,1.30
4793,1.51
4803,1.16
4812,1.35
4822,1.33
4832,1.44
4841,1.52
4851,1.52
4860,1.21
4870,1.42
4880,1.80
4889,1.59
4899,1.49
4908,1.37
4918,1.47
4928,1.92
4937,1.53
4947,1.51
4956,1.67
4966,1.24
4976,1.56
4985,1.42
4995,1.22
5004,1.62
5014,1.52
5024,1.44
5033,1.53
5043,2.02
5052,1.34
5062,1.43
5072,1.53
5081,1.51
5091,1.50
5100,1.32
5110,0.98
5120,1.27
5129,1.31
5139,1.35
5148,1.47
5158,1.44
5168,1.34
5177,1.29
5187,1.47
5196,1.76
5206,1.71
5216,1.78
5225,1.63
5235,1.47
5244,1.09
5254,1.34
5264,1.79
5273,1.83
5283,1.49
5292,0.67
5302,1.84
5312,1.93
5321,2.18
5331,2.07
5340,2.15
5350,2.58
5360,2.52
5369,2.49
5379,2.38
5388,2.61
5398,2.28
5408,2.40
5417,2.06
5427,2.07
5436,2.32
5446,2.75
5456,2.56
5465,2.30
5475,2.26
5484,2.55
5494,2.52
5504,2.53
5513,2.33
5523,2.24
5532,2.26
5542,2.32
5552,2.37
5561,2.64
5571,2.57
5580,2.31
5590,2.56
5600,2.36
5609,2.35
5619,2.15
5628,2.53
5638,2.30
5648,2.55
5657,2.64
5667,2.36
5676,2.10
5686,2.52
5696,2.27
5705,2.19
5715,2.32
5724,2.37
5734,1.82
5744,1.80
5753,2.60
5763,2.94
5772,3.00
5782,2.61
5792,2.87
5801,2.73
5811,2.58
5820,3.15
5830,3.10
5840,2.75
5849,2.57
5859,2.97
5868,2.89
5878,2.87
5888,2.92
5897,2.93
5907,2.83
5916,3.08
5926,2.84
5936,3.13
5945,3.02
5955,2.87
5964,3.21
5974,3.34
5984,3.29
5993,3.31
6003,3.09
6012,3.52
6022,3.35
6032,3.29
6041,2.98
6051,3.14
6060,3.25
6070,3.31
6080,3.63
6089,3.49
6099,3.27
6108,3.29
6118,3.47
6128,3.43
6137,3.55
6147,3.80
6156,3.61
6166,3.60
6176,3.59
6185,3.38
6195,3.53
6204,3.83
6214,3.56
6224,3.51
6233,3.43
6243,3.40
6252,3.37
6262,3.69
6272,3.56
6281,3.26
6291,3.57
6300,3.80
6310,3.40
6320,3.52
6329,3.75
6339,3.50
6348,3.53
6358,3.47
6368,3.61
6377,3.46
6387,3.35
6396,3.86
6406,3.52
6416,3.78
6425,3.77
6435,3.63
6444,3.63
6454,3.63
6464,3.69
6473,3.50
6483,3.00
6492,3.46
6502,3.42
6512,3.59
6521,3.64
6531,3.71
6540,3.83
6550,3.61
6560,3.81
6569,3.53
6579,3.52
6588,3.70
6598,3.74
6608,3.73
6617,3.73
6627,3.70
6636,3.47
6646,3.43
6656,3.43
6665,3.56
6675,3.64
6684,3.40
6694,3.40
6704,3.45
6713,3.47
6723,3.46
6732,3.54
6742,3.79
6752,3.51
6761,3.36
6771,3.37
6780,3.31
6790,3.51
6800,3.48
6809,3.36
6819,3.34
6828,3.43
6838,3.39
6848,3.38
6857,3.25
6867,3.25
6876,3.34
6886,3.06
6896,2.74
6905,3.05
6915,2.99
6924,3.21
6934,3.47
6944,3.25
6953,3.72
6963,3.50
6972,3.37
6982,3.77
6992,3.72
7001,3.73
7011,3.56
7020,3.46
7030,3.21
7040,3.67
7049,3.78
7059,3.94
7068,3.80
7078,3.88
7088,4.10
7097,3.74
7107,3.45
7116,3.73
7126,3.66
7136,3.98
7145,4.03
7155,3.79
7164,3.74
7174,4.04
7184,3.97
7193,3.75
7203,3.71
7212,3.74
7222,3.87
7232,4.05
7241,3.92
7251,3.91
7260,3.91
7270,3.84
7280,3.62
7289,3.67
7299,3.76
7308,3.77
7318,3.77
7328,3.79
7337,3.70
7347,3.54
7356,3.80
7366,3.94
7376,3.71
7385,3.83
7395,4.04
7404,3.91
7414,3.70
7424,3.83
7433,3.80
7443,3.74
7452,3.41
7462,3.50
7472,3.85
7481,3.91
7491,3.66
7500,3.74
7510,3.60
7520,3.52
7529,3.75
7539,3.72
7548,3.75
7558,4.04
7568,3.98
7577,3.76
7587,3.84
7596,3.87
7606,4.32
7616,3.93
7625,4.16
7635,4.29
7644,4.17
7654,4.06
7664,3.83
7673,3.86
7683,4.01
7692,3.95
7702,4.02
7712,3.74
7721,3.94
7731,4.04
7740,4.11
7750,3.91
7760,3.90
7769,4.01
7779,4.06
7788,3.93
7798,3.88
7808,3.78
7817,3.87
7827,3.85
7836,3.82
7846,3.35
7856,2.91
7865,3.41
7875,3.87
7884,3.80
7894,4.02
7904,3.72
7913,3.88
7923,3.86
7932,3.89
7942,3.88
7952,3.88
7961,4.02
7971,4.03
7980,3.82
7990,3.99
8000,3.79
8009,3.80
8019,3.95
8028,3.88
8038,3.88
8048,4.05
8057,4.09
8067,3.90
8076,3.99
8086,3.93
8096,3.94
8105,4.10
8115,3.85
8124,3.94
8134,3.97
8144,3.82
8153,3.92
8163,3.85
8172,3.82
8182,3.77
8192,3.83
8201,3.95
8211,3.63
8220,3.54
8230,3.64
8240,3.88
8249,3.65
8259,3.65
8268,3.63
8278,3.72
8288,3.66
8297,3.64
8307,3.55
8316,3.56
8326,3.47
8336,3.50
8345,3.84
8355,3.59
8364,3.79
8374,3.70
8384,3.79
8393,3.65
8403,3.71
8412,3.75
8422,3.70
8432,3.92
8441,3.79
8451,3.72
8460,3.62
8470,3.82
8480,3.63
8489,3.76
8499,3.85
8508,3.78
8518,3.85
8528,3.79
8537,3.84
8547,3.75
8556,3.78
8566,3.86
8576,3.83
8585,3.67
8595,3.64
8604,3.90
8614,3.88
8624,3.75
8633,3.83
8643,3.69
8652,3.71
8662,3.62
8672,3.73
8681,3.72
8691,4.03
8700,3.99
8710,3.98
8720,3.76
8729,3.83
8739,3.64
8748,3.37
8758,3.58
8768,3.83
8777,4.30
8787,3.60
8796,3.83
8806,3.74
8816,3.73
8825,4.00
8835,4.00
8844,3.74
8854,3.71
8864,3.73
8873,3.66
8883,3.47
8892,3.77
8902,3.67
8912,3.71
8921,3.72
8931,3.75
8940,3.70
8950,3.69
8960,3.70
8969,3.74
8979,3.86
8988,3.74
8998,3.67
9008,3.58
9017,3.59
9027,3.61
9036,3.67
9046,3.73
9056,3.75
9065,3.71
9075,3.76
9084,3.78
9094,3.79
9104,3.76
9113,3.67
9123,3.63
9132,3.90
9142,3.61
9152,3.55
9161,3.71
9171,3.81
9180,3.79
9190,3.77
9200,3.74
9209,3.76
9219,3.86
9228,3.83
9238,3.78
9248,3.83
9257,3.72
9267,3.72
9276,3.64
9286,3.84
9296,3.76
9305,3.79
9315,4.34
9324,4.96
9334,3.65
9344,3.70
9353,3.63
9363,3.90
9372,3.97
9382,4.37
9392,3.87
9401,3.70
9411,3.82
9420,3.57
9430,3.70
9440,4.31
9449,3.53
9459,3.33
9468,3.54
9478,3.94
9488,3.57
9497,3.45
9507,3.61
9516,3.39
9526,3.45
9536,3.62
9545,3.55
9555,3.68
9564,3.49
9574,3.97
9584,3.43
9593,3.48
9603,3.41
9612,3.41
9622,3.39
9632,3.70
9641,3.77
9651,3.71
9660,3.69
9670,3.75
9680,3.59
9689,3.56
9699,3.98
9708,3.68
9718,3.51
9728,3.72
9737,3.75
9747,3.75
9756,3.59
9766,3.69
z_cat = 0.33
